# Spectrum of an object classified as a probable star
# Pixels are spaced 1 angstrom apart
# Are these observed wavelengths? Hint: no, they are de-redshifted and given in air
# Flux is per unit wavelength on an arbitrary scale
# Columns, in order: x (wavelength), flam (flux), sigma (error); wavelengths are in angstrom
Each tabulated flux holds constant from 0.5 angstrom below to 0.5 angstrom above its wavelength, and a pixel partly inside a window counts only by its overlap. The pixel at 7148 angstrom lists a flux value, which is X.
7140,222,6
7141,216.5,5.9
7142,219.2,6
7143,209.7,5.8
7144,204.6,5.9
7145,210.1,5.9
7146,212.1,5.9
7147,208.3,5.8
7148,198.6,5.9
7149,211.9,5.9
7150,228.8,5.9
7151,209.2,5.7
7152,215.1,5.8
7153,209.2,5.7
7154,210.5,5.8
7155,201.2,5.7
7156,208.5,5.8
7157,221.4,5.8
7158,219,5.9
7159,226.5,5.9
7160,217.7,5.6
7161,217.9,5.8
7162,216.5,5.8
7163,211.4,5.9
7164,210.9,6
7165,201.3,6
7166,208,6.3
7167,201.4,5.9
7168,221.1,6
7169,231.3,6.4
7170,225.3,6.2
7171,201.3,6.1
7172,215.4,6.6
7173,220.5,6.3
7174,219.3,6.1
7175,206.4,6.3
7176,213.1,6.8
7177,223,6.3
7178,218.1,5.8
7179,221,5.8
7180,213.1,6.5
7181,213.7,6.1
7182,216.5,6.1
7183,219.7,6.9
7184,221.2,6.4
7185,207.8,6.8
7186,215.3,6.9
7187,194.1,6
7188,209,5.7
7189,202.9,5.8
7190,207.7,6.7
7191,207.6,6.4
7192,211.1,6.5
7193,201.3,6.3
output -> 198.6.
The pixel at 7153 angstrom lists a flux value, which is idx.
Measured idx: 209.2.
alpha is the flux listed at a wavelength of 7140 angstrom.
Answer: 222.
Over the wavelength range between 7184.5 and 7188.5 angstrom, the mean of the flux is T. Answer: 207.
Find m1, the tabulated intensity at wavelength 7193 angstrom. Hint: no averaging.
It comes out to 201.3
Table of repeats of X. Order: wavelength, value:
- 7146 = 212.1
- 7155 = 201.2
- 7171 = 201.3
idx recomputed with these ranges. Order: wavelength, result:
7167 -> 201.4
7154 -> 210.5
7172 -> 215.4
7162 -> 216.5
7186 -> 215.3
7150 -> 228.8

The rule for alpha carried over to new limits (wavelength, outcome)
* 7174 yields 219.3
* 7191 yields 207.6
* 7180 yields 213.1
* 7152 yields 215.1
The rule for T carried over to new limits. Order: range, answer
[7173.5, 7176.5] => 213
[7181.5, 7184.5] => 219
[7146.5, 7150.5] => 212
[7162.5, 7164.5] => 211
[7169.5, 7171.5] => 213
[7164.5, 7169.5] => 213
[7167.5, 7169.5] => 226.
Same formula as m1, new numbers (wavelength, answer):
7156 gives 208.5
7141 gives 216.5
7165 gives 201.3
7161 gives 217.9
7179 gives 221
